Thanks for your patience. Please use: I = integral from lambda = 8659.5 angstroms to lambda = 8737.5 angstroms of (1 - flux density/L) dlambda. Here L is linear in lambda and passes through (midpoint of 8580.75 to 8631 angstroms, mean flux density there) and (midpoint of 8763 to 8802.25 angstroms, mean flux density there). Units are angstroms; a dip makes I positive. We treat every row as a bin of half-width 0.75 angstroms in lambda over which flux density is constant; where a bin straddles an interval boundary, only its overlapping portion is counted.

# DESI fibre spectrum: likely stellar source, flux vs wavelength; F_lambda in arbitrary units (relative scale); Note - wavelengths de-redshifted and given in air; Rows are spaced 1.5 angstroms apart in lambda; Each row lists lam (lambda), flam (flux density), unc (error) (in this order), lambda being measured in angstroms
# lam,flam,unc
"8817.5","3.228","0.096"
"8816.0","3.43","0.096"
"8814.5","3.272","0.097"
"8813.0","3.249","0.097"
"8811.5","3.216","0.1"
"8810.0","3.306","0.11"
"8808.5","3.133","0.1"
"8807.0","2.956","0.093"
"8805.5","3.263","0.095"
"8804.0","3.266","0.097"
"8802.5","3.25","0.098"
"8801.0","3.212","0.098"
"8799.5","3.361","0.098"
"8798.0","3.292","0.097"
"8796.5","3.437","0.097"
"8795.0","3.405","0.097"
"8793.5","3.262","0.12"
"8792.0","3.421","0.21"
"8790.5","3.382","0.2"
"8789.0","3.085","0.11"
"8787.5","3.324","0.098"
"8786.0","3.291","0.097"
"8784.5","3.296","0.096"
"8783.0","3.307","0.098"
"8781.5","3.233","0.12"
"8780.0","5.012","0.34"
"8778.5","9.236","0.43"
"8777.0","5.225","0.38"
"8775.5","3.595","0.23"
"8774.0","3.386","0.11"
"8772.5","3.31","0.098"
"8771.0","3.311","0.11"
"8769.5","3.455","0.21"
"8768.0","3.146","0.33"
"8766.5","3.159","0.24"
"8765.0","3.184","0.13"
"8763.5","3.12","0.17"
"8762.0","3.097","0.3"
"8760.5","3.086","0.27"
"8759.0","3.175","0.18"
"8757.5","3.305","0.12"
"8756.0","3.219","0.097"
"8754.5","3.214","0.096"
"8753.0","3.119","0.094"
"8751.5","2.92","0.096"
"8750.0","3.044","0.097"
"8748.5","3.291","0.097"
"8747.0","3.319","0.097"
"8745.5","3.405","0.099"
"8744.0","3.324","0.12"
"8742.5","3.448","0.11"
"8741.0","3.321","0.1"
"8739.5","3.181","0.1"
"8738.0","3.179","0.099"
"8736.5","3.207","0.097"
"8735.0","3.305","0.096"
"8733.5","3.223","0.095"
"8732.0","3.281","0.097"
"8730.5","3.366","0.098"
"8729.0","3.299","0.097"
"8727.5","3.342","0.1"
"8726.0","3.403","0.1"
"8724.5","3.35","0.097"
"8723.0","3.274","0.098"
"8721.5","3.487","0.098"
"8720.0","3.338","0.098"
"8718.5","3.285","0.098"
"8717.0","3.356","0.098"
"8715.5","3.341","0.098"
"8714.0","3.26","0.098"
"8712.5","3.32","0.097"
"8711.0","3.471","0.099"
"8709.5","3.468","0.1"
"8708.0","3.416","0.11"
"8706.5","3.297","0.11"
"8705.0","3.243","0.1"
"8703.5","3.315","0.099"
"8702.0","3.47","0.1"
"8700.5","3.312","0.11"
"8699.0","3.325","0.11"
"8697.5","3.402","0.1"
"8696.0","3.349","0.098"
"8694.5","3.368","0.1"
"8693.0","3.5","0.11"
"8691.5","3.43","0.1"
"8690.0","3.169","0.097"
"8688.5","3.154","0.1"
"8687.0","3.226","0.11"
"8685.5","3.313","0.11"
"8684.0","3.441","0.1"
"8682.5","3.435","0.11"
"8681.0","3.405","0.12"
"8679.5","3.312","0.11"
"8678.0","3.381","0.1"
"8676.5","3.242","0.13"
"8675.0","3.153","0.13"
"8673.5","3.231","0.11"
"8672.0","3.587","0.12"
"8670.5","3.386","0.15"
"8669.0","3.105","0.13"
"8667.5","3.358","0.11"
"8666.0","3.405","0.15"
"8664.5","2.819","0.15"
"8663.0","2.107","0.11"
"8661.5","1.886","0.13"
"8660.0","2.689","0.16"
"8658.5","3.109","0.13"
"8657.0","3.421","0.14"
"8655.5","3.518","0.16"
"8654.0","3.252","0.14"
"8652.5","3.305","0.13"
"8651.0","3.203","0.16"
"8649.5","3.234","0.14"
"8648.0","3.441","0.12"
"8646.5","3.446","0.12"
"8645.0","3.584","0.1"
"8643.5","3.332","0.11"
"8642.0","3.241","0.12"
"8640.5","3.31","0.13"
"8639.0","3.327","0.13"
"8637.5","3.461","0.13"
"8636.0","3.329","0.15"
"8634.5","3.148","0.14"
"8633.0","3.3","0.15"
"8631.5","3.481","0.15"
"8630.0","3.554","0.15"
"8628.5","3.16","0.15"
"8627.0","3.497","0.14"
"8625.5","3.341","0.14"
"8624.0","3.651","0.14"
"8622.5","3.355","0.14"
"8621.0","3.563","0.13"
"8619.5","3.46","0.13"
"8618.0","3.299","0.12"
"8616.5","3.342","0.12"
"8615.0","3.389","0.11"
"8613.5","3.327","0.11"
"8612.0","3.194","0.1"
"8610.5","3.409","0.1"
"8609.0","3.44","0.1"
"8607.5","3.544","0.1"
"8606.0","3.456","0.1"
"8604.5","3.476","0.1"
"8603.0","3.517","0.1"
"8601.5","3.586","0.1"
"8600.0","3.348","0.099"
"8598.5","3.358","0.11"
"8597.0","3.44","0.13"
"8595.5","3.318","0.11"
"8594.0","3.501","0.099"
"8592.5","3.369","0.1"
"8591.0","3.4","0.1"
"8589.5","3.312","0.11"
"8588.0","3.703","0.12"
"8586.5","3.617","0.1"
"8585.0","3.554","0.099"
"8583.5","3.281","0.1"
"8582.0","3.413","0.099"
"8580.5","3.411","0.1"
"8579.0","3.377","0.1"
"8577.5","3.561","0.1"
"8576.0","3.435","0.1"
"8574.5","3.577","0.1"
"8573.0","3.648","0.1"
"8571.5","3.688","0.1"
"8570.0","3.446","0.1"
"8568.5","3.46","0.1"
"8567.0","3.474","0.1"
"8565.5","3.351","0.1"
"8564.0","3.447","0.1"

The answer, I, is 6.4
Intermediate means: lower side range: 3.43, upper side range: 3.67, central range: 3.26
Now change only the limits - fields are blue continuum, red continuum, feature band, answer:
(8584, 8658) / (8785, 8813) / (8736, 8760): 0.6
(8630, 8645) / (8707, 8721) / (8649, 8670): 2.0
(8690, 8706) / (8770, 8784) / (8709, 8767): 8.8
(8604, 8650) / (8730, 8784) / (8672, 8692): 0.8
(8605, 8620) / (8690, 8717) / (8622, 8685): 2.2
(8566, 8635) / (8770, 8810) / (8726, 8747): 1.7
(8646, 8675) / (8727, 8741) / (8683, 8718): -1.5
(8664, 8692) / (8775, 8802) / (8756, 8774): 2.5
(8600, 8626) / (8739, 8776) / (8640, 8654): 0.2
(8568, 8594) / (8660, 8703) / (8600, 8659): -0.5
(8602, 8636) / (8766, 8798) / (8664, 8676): 0.9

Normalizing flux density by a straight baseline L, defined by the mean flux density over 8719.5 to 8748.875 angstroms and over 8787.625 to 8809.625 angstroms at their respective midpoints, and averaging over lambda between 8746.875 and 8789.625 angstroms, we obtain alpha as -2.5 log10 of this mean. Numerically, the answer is -0.09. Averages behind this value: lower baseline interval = 3.32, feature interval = 3.57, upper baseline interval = 3.27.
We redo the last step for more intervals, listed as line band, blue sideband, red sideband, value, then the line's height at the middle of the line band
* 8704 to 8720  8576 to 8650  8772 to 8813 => 0.06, 3.54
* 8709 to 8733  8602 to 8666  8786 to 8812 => -0.02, 3.28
